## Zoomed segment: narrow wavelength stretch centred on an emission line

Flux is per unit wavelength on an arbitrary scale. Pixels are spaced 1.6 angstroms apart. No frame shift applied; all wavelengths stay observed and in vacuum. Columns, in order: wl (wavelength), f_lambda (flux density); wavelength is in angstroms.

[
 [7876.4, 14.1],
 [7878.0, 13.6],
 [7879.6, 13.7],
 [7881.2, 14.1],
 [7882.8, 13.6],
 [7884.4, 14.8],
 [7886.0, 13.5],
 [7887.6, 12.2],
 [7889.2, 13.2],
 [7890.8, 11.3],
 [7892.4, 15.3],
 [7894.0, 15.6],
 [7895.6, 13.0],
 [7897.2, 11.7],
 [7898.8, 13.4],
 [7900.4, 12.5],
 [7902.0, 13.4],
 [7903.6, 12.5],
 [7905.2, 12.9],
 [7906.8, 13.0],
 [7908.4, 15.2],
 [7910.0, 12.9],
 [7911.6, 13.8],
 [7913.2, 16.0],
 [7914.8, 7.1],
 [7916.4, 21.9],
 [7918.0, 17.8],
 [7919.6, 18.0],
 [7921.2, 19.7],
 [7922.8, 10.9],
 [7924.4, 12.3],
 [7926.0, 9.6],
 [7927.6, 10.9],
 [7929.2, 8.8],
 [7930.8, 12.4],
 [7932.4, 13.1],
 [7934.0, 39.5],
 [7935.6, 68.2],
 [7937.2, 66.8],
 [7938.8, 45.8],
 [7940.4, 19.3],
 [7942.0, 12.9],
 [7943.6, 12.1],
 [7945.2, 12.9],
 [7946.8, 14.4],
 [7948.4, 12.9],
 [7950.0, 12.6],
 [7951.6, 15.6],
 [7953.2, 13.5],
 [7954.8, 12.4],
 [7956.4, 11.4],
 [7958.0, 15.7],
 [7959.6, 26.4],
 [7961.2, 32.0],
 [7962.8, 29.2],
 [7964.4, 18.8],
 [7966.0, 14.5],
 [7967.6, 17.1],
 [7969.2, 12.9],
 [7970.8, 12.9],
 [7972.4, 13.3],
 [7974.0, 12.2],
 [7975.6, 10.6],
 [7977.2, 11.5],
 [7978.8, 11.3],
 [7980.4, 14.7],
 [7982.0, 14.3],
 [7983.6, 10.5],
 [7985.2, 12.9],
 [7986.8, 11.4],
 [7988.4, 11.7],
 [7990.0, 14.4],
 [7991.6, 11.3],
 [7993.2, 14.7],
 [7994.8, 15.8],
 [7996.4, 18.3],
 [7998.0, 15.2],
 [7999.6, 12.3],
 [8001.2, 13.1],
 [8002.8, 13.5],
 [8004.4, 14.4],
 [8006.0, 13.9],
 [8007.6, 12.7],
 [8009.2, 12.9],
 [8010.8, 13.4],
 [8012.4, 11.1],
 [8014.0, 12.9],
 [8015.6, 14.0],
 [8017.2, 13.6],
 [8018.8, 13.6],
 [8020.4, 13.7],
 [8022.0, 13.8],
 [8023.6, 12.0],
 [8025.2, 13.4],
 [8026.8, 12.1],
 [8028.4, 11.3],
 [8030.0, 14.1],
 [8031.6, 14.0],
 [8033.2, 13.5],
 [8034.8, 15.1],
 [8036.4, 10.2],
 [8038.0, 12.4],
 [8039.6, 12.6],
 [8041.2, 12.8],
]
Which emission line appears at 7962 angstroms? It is [N II]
